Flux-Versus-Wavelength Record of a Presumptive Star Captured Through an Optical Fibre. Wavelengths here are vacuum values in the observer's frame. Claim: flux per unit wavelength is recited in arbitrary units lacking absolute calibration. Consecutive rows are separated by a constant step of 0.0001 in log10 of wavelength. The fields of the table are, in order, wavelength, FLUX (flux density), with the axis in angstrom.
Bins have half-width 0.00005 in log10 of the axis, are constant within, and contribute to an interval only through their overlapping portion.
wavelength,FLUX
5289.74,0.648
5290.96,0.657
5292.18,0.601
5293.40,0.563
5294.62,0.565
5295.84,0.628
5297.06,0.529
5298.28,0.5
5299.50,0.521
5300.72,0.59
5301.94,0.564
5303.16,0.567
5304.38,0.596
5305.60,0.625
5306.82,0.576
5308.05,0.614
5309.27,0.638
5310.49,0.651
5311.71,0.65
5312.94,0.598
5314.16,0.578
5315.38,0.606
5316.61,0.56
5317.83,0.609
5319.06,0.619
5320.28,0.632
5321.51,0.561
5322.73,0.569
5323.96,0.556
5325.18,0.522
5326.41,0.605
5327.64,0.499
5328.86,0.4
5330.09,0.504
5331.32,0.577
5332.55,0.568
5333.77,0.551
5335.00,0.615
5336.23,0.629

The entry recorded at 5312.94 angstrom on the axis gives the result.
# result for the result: 0.598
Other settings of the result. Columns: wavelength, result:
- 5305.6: 0.625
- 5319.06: 0.619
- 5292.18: 0.601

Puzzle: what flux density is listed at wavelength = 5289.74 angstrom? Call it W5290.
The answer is 0.648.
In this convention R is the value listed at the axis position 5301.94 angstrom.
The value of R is 0.564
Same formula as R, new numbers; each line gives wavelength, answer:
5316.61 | 0.56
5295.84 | 0.628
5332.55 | 0.568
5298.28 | 0.5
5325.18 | 0.522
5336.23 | 0.629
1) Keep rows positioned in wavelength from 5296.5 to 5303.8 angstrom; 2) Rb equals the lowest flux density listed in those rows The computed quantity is 0.5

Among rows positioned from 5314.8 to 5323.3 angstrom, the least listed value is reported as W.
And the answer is 0.56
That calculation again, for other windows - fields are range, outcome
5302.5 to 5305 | 0.567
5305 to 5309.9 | 0.576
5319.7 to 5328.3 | 0.499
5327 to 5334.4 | 0.4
